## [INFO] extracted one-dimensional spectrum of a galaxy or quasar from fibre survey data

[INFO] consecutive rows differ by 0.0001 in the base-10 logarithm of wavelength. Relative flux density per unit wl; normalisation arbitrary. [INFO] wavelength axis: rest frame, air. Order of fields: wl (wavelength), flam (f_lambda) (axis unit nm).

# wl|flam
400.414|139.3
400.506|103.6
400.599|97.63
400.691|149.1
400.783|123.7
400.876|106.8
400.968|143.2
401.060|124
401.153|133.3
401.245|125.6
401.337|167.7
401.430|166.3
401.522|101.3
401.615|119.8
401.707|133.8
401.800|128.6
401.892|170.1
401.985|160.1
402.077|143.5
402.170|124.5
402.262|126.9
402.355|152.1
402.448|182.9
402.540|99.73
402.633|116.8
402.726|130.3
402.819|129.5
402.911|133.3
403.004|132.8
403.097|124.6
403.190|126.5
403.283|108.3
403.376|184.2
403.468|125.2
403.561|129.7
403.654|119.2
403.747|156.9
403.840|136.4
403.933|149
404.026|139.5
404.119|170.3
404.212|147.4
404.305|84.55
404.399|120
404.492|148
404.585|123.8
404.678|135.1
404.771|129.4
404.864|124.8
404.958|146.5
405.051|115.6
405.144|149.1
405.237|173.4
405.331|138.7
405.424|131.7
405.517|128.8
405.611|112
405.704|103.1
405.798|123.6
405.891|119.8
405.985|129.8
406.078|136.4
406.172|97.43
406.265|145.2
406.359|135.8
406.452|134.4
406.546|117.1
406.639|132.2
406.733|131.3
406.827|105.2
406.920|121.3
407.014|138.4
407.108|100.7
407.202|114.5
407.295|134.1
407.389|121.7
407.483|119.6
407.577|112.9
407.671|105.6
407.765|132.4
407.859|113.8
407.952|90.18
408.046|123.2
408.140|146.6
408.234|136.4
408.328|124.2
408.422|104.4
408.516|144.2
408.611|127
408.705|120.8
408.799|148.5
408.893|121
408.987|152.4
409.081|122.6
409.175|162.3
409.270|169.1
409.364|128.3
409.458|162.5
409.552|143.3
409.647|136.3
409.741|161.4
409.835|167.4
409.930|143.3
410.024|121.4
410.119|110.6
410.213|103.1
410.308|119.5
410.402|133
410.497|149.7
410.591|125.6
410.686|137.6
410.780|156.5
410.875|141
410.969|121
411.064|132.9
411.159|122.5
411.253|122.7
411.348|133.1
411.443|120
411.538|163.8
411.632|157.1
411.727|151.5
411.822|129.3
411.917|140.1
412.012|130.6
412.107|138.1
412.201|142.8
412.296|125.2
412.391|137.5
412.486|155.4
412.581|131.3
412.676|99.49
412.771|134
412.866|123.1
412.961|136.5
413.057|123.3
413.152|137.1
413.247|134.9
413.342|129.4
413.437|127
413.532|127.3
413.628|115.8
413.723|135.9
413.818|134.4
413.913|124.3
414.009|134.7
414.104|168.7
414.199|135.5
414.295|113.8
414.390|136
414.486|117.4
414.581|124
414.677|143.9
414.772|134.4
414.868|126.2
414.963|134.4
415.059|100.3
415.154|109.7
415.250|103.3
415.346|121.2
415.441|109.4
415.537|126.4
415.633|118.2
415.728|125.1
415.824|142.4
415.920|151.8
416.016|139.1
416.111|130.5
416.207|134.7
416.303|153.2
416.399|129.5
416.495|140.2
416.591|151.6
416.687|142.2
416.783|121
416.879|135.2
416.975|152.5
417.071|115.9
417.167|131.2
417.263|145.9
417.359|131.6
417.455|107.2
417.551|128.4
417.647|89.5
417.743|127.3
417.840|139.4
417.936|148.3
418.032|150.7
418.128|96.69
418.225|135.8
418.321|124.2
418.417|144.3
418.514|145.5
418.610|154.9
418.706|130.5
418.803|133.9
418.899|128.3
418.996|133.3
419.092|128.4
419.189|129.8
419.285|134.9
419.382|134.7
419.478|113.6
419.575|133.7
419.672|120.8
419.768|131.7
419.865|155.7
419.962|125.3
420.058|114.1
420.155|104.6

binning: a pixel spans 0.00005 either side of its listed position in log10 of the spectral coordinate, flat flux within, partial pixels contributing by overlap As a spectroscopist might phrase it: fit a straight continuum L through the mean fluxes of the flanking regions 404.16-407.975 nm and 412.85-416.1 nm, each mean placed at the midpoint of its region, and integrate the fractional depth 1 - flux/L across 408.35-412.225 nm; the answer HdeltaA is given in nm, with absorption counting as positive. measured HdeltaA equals -0.31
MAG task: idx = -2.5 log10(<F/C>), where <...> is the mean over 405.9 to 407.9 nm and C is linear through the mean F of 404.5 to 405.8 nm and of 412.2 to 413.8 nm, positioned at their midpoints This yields 0.07 mag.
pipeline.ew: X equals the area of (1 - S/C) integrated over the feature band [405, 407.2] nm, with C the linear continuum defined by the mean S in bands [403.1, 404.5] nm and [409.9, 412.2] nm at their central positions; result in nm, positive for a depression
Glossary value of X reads 0.13 nm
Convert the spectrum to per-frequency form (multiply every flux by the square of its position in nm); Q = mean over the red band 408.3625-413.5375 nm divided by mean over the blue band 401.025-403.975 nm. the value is 1.03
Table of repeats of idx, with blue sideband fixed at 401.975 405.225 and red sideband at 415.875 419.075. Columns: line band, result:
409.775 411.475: 0.025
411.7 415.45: 0.040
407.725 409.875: -0.013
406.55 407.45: 0.110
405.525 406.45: 0.098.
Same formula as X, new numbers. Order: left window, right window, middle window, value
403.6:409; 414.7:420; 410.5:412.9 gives -0.108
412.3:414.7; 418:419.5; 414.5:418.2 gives 0.074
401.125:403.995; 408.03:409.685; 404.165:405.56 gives 0.040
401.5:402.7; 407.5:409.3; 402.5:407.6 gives 0.135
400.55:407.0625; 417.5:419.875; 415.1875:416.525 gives 0.016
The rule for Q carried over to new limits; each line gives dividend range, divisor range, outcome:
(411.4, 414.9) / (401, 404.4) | 1.03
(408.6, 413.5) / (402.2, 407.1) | 1.07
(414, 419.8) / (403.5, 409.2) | 1.07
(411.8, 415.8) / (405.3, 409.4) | 1.05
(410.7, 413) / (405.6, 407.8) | 1.14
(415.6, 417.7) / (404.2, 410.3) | 1.08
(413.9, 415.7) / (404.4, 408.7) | 1.04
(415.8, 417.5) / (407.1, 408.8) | 1.17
